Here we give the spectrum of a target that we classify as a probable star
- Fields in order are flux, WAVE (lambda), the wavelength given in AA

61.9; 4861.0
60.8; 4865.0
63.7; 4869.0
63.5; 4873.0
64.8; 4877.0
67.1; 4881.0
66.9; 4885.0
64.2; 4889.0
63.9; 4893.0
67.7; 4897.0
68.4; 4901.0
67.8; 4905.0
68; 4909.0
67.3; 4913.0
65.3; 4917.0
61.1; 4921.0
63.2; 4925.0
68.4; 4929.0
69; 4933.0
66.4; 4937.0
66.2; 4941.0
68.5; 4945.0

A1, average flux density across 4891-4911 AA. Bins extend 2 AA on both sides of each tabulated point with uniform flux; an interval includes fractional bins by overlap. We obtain 67.2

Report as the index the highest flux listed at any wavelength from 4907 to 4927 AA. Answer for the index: 68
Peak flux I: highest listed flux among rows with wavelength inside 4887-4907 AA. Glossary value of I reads 68.4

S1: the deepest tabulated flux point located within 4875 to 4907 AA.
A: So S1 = 63.9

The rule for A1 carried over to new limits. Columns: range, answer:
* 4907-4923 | 65.4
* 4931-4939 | 67.7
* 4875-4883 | 65.9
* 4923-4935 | 66.9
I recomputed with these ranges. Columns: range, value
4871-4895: 67.1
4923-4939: 69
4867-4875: 63.7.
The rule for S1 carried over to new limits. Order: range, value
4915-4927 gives 61.1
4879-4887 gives 66.9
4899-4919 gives 65.3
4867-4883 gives 63.5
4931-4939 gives 66.4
